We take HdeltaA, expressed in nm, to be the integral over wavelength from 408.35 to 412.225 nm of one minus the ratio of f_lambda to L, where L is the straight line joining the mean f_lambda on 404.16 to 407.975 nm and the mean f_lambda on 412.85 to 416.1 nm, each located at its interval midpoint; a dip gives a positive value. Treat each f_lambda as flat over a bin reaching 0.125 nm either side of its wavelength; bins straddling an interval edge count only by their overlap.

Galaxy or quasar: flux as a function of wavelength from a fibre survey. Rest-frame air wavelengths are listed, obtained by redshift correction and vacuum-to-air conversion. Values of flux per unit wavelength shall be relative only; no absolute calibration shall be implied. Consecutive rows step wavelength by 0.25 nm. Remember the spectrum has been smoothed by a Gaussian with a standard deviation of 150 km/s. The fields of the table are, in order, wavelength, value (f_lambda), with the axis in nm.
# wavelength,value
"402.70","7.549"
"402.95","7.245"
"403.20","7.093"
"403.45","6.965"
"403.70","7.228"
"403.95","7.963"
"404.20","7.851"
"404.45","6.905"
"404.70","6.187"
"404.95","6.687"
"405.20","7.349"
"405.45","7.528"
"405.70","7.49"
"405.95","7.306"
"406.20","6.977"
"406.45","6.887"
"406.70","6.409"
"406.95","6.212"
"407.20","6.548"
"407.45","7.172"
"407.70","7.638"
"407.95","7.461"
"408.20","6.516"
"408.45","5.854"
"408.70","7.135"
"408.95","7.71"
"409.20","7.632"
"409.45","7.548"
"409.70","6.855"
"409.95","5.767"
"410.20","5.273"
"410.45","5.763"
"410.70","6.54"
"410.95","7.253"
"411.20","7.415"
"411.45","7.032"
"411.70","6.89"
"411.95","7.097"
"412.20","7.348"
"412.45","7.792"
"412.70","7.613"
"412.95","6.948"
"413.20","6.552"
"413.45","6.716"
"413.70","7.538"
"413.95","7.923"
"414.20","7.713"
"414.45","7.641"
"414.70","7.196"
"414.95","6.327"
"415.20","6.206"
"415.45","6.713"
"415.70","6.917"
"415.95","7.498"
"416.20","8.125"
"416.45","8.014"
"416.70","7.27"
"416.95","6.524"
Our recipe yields 0.127 nm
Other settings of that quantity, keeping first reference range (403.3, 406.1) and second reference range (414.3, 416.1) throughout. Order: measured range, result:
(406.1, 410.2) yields 0.17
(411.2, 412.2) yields -0.01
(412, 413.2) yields -0.05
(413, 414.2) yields -0.04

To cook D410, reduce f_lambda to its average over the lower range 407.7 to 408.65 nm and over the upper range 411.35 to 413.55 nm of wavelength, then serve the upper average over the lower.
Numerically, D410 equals 1.05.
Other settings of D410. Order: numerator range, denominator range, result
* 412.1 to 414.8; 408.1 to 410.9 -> 1.11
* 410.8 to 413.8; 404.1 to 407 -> 1.03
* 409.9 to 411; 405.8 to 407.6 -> 0.89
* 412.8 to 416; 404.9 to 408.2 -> 1.00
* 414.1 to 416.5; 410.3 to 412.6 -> 1.03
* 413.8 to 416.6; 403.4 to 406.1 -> 1.01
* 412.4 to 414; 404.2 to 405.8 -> 1.02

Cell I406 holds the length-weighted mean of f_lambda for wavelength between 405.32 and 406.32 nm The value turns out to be 7.33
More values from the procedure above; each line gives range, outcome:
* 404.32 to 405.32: 6.78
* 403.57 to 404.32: 7.67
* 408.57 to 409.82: 7.37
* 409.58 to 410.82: 6.03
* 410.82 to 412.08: 7.14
